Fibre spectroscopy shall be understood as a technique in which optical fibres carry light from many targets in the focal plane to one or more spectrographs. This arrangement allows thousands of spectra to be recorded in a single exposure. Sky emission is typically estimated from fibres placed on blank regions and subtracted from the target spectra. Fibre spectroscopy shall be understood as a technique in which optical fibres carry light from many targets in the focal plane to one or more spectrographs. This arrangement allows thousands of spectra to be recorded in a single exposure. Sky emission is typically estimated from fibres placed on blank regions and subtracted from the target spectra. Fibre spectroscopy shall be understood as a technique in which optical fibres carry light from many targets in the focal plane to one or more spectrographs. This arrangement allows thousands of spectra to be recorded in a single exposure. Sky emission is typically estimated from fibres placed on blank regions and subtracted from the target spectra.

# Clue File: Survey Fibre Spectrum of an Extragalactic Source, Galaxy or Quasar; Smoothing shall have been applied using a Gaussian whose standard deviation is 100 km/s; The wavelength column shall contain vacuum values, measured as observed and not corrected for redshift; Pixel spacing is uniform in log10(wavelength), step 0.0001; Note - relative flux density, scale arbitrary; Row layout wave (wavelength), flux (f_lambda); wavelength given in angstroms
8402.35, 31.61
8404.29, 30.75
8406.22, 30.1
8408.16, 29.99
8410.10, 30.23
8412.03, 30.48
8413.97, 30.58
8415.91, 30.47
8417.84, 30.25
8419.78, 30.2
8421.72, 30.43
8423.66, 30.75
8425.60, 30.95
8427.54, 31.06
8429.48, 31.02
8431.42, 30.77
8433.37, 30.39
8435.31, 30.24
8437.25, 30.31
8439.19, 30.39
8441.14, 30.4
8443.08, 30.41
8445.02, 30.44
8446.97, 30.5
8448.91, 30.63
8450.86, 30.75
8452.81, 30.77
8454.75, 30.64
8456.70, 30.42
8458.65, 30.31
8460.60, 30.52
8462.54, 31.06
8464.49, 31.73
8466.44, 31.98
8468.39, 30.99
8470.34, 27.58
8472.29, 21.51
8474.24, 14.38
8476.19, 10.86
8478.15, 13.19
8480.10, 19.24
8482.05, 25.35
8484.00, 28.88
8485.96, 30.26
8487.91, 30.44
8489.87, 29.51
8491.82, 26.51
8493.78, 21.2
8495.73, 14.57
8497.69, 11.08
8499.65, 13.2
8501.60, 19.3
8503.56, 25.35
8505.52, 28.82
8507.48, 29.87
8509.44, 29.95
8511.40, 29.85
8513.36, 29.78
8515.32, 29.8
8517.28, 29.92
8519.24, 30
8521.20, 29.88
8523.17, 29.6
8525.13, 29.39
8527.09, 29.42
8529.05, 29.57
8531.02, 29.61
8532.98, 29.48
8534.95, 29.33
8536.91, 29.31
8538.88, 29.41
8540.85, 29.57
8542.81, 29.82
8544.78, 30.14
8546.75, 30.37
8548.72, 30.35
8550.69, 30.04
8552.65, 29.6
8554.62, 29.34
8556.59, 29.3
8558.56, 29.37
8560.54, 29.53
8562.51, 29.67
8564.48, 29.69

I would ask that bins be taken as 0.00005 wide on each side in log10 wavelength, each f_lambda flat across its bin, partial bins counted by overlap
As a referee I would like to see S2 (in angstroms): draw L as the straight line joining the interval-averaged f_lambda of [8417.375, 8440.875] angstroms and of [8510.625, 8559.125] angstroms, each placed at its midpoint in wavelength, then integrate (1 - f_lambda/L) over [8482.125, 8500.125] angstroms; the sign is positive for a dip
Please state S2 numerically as 4.1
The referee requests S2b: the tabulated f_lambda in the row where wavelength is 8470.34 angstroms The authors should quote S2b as 27.58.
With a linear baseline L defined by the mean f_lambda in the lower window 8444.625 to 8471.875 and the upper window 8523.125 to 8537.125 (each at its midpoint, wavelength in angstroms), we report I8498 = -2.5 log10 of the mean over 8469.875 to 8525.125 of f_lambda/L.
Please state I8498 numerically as 0.22 mag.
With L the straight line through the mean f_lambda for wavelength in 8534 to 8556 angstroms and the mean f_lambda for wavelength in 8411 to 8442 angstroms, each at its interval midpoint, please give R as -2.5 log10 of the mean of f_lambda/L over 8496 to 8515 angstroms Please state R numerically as 0.24 mag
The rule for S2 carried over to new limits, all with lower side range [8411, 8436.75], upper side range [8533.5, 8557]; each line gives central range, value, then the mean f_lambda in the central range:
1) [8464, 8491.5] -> 5.1 angstroms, 24.6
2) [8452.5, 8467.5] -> -0.3 angstroms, 30.9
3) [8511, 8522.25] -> 0.0 angstroms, 29.9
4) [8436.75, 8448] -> 0.0 angstroms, 30.4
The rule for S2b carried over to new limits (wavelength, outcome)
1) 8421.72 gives 30.43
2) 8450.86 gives 30.75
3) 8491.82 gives 26.51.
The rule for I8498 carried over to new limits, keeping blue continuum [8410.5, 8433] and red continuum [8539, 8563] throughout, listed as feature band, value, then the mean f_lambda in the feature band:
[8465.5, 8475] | 0.19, 25.5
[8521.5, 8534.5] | 0.01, 29.5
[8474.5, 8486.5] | 0.42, 20.6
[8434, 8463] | 0.00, 30.5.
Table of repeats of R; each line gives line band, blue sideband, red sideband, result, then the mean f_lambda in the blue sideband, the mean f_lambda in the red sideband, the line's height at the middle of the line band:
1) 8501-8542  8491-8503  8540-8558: -0.24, 17.8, 29.8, 23.5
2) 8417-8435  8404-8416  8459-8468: 0.00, 30.3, 31.2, 30.6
